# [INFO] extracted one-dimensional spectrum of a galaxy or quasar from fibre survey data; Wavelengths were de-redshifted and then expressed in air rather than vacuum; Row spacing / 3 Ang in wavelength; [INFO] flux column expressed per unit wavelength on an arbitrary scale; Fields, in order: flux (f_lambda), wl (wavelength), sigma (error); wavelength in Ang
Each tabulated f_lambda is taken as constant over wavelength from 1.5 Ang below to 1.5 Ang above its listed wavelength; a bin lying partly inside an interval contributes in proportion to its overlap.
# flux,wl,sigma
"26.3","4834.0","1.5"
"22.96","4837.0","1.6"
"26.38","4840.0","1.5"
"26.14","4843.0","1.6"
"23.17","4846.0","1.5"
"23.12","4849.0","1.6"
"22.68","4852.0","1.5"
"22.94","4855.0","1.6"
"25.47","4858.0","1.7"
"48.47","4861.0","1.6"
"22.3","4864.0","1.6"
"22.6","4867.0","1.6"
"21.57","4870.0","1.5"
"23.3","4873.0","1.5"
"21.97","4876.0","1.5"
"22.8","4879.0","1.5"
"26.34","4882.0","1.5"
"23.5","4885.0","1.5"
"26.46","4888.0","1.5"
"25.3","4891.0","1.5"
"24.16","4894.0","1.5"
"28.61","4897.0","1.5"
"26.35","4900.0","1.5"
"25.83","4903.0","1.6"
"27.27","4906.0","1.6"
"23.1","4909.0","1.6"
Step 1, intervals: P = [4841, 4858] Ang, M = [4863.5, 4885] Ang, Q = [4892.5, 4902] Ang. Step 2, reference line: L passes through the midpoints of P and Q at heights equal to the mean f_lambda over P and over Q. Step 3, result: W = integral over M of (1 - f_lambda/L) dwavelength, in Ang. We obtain 1.8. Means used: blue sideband 23.9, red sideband 26.3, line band 23.1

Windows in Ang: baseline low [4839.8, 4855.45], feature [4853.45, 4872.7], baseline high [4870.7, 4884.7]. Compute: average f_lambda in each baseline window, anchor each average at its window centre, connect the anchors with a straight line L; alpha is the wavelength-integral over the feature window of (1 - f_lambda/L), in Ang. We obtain -2.6 Ang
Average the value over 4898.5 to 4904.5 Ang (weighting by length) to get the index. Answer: 26.1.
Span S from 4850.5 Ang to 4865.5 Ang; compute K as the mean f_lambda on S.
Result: 28.4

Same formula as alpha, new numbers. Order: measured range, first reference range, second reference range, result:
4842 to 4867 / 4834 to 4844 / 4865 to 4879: -2.8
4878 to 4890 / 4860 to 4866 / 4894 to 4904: 1.8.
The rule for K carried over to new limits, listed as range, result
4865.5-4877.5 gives 22.4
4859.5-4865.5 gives 35.4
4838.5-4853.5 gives 24.3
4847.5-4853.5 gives 22.9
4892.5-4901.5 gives 26.4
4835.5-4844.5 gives 25.2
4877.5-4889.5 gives 24.8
